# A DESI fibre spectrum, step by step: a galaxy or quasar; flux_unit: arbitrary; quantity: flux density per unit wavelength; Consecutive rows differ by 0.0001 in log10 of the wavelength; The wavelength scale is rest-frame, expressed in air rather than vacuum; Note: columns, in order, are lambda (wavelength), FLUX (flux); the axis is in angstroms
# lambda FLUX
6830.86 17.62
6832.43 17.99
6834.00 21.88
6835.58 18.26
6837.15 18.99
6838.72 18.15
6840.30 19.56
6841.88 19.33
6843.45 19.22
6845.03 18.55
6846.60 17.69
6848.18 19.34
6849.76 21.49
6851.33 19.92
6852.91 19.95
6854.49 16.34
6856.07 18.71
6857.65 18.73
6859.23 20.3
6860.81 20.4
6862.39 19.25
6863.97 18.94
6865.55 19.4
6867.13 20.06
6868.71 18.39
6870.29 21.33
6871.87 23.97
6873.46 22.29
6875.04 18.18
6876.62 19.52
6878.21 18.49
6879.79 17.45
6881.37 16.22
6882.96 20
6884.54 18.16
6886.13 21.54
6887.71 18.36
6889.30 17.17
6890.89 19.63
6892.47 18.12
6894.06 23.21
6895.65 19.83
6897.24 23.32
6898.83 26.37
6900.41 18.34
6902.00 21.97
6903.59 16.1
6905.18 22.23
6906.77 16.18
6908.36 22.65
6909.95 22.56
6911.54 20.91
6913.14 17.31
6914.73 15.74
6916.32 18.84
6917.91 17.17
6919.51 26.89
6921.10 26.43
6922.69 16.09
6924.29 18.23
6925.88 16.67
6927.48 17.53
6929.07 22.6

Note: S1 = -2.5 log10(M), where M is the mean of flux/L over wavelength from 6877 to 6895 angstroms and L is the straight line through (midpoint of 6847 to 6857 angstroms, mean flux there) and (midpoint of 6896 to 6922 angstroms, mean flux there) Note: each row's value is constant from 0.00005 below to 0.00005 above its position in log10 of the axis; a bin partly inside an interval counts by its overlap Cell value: 0.066 mag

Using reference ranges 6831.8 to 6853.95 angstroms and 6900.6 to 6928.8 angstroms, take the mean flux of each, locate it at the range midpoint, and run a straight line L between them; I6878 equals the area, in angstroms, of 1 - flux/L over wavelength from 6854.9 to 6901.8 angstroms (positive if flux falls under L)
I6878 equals -0.9 angstroms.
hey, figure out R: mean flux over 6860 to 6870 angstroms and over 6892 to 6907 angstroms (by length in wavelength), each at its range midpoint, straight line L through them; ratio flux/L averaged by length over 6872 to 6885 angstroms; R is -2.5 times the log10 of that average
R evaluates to 0.05 mag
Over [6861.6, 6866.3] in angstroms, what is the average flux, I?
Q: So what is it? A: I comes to 19.2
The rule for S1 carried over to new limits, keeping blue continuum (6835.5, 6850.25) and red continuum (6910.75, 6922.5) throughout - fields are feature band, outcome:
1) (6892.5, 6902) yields -0.10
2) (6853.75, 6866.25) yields 0.02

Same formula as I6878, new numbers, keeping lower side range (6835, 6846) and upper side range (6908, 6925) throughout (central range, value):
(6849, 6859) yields -0.1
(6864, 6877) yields -0.6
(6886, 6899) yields -0.5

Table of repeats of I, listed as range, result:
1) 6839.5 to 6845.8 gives 19.1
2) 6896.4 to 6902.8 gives 22.5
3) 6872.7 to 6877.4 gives 20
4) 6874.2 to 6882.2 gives 18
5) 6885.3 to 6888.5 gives 19.9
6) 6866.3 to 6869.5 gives 19.2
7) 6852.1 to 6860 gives 18.8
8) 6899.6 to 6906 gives 19.7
